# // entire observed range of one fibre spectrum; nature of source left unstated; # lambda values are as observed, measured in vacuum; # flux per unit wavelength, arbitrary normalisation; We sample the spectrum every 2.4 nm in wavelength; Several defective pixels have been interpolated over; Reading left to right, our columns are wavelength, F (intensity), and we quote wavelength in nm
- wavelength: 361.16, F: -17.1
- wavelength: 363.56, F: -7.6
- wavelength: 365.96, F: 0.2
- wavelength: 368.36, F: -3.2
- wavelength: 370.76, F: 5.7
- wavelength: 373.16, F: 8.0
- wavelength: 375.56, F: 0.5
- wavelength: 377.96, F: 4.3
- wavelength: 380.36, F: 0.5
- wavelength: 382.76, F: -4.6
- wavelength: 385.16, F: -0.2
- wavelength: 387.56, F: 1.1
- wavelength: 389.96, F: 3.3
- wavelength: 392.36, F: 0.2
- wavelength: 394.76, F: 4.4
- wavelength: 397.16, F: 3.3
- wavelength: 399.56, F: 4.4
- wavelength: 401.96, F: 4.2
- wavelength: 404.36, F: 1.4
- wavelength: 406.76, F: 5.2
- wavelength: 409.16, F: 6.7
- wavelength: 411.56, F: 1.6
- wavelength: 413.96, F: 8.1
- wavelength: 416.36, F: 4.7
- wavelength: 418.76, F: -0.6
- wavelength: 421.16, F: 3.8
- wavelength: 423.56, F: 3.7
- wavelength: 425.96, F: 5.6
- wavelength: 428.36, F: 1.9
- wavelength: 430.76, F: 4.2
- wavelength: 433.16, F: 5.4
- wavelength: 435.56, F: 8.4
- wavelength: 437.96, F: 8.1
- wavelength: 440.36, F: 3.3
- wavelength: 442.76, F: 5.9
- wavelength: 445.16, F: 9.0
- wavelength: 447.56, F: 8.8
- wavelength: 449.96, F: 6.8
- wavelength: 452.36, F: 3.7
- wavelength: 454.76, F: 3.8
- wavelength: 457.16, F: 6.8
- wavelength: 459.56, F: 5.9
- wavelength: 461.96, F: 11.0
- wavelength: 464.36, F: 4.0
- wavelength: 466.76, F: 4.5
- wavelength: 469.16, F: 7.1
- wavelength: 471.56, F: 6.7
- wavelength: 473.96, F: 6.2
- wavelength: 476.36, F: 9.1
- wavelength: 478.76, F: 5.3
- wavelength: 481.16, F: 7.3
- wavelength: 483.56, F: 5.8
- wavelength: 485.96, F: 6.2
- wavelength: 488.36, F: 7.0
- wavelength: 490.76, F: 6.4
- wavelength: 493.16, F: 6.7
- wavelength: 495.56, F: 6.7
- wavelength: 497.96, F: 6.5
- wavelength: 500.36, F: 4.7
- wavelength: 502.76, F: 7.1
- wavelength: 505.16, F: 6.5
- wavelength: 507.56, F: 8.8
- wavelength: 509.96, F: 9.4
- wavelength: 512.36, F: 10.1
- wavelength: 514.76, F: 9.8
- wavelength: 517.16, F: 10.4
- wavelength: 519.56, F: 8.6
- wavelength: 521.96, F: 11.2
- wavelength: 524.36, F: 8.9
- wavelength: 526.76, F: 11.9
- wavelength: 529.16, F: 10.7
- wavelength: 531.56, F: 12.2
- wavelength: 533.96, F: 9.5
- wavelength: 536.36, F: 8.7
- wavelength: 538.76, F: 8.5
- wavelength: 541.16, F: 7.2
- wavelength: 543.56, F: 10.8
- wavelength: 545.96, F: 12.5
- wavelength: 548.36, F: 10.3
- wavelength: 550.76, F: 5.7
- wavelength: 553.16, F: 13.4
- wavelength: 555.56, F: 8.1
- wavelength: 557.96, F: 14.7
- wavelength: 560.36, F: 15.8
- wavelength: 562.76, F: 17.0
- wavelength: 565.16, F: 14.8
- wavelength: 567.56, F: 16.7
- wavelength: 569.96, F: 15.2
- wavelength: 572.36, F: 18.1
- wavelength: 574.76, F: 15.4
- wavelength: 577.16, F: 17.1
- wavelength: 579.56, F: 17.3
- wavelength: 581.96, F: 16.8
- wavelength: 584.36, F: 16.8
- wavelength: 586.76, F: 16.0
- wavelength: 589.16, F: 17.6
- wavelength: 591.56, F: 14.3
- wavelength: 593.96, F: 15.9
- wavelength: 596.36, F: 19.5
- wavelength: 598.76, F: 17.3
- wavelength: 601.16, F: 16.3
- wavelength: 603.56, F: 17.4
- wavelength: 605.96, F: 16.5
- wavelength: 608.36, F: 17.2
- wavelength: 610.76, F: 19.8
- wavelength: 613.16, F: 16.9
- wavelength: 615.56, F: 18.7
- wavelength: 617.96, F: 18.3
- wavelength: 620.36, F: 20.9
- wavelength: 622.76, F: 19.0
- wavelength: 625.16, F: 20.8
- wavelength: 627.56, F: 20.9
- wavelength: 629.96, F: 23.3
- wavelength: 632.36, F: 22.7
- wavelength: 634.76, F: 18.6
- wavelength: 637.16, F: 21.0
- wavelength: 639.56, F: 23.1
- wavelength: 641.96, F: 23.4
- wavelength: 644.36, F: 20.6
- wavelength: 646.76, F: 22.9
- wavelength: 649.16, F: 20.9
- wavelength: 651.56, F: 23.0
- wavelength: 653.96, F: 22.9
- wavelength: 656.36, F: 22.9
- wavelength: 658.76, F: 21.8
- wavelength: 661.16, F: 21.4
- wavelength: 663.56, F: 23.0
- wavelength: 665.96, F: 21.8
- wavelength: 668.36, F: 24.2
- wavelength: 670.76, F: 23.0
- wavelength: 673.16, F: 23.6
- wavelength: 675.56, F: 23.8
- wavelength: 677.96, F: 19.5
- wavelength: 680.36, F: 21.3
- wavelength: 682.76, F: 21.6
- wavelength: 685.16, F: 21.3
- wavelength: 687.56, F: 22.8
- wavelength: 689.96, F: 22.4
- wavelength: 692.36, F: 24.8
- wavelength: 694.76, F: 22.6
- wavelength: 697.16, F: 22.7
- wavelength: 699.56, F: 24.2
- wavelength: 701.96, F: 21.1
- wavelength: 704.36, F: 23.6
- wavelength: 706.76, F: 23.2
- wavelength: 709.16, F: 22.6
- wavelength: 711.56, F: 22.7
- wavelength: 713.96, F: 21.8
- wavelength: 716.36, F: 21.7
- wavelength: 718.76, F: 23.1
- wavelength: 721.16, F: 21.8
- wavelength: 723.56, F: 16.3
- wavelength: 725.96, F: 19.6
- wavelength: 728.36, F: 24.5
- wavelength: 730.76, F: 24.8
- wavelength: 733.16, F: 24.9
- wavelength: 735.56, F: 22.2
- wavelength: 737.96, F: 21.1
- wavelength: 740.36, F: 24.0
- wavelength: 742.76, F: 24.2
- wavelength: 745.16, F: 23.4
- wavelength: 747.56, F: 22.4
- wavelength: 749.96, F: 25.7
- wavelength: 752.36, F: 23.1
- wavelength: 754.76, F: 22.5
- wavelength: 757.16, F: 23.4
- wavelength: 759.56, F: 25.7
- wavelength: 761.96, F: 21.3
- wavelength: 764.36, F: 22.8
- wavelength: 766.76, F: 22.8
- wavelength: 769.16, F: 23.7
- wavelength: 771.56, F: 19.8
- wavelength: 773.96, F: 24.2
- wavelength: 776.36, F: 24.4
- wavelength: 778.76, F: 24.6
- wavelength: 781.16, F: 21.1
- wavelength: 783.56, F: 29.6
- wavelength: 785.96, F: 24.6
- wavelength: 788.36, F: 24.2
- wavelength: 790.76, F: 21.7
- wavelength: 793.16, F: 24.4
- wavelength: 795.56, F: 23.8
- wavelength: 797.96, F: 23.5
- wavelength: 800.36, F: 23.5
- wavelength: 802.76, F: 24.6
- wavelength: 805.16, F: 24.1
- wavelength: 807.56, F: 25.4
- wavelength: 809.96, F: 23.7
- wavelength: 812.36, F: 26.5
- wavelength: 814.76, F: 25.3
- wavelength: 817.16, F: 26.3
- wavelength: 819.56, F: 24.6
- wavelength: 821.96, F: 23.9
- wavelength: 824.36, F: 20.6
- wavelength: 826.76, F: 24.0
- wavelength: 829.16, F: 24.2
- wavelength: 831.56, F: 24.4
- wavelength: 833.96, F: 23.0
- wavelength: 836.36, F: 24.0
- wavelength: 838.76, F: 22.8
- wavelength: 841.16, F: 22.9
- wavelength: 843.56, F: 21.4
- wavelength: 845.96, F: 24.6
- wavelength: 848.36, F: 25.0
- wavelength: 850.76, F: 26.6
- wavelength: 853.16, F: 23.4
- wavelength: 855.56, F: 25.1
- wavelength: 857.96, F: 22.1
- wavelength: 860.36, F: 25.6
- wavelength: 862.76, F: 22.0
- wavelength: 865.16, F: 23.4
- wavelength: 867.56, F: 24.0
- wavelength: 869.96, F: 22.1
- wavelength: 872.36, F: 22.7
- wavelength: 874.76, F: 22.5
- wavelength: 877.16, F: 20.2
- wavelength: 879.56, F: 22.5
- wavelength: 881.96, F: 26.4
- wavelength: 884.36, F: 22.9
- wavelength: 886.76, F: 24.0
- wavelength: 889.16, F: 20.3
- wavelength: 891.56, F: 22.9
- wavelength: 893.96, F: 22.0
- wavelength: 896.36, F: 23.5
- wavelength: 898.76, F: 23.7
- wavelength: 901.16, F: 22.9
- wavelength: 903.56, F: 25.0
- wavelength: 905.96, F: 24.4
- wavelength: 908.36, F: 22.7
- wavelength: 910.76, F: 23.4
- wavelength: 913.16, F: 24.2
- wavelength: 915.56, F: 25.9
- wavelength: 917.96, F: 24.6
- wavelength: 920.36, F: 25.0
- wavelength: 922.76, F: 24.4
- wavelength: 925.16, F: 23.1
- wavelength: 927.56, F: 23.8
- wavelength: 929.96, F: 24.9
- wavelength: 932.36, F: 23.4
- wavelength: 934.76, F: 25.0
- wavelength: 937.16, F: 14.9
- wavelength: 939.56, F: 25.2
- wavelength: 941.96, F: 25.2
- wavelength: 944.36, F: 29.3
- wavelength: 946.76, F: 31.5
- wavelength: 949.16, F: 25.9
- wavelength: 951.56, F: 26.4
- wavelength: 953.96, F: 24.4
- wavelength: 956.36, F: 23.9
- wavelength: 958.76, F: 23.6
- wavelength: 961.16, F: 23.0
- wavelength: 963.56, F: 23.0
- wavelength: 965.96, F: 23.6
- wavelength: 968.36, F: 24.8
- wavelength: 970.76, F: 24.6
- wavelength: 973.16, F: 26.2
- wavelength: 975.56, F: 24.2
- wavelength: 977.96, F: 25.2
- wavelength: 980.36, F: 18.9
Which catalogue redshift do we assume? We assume 0.400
